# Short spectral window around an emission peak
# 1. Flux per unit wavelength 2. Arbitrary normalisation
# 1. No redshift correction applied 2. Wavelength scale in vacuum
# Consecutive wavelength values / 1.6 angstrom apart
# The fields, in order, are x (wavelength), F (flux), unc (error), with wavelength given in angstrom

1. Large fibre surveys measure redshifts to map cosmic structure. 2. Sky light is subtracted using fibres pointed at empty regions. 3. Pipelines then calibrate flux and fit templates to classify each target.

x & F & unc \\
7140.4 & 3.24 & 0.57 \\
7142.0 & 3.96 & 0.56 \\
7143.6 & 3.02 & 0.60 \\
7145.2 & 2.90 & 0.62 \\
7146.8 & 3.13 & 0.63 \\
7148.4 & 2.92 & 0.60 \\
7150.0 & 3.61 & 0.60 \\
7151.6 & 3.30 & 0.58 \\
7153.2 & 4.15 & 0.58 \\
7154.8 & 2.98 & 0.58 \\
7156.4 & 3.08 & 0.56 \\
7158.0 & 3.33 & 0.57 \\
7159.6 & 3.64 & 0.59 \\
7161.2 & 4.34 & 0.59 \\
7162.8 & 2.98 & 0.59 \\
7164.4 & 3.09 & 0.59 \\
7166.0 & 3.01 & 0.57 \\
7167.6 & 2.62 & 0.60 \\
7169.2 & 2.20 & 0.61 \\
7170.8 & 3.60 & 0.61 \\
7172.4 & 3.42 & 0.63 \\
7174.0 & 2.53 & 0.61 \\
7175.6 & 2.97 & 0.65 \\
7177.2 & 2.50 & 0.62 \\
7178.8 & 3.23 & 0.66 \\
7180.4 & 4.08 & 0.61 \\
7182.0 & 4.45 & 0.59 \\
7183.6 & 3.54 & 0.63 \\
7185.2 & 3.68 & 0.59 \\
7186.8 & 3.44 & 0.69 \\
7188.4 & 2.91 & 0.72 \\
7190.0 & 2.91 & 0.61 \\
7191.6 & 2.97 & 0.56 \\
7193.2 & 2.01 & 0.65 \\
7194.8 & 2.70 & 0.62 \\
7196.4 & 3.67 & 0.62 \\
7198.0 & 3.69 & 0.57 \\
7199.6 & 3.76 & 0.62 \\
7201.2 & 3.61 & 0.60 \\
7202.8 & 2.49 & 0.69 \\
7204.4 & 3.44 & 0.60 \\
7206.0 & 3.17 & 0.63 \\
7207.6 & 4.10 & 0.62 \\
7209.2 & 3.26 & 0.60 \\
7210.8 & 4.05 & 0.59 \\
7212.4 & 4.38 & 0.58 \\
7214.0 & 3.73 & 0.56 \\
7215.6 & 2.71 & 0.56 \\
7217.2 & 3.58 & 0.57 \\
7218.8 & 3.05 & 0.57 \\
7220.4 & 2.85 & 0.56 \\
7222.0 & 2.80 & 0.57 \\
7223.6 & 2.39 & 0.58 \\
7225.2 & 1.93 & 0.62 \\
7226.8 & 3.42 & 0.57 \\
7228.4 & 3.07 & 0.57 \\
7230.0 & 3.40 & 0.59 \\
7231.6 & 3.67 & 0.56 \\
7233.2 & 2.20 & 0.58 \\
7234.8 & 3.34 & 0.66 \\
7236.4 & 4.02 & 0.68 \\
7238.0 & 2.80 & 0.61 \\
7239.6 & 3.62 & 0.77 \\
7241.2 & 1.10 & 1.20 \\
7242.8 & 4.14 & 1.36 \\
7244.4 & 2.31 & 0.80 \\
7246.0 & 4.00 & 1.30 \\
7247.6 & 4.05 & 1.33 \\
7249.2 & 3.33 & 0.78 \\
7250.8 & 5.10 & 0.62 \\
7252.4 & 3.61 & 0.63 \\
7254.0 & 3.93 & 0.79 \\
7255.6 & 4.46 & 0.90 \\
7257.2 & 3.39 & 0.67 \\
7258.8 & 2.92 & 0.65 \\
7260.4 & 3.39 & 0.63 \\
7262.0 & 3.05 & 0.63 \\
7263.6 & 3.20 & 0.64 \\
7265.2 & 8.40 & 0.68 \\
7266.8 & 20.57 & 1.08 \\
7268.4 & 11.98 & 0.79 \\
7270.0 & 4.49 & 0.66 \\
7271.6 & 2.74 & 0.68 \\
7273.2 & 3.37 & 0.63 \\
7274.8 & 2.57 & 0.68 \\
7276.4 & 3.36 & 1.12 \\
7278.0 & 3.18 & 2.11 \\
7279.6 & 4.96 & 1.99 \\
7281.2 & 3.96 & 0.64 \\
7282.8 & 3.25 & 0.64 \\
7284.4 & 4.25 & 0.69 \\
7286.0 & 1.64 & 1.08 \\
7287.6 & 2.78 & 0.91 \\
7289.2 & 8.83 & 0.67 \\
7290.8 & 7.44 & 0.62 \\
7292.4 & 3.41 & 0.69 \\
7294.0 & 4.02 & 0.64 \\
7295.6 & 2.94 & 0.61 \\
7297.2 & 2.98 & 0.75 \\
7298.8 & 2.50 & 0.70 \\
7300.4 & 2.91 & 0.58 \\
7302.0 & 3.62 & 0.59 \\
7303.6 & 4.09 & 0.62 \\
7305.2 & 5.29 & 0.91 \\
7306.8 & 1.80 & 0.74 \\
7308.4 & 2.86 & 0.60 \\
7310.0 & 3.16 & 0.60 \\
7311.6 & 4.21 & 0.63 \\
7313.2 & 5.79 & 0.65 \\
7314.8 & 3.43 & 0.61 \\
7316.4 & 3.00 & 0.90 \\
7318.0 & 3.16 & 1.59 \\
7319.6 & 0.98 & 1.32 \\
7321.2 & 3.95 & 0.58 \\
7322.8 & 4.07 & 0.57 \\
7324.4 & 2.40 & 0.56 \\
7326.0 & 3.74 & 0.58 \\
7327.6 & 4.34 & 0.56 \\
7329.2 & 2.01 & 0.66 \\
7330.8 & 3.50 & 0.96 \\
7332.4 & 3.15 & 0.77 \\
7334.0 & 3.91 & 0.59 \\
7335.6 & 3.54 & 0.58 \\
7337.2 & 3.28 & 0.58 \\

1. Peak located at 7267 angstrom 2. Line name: H-alpha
